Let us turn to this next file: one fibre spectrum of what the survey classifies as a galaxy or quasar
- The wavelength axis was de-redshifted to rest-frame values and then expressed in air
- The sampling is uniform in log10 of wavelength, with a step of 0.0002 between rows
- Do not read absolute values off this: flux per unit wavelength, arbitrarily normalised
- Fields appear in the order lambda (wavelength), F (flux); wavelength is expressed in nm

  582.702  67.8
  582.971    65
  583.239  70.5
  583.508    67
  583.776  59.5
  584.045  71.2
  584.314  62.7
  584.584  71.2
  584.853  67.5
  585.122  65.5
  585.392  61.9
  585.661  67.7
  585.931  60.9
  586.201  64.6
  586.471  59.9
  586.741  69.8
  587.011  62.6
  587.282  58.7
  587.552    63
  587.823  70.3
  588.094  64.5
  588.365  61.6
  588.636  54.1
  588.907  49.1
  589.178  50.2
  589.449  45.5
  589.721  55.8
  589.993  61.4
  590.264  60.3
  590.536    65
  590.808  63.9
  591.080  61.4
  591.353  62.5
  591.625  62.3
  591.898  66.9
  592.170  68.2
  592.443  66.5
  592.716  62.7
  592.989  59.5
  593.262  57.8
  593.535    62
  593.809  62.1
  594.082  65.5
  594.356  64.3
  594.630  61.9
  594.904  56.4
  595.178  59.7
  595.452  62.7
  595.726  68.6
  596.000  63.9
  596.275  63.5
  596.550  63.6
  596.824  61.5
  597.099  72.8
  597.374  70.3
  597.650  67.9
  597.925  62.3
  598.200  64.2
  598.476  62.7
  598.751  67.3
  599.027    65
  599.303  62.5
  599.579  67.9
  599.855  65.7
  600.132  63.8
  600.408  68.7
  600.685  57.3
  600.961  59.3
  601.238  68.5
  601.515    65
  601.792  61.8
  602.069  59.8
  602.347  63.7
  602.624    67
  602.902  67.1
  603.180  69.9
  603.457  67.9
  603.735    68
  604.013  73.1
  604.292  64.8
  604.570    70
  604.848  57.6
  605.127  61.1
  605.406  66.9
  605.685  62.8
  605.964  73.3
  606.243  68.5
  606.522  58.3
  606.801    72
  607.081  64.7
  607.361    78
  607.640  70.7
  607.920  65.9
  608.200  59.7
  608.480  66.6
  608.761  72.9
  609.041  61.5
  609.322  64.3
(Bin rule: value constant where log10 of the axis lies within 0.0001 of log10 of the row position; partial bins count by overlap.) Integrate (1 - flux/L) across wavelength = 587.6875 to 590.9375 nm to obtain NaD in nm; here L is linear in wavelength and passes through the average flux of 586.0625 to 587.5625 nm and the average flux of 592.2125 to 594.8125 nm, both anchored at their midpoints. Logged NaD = 0.23 nm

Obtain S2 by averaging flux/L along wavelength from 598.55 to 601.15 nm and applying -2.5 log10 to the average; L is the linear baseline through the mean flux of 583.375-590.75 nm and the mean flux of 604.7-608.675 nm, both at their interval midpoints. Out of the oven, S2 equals 0.01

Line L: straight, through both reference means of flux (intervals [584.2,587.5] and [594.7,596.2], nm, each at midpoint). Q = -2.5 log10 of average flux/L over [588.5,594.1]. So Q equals 0.06 mag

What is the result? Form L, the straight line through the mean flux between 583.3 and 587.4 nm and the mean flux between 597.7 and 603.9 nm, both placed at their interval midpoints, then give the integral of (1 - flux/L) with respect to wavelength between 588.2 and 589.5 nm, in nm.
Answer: 0.241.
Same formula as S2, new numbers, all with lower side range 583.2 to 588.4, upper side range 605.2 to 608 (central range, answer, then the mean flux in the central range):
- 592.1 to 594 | 0.06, 62.6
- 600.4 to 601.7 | 0.07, 63.2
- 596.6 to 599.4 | 0.02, 65.6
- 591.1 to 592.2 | 0.03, 64.3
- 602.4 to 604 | -0.01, 68.2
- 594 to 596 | 0.06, 62.7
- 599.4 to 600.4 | 0.02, 66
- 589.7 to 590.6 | 0.08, 60.9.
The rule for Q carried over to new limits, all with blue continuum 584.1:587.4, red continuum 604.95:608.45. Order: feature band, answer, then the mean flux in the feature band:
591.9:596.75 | 0.042 mag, 63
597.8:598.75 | 0.036 mag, 63.7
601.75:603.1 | 0.034 mag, 64.3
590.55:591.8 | 0.039 mag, 62.9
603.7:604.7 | -0.041 mag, 69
